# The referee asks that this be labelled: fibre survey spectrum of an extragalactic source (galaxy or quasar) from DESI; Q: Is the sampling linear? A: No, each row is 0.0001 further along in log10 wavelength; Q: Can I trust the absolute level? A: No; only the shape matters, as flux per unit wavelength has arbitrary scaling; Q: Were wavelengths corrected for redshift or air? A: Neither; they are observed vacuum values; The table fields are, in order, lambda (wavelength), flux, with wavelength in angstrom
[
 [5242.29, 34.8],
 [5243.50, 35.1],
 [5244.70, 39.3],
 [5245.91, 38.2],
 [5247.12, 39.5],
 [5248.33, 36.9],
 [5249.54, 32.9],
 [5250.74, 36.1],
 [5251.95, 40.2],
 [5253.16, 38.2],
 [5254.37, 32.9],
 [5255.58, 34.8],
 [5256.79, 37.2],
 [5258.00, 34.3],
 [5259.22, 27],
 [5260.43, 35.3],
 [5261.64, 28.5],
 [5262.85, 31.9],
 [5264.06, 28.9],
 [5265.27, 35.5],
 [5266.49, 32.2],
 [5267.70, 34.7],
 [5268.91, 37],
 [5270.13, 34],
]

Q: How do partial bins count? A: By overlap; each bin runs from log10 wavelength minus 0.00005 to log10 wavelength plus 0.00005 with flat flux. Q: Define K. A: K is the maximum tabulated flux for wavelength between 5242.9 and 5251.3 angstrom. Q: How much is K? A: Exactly 39.5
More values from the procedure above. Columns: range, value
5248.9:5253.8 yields 40.2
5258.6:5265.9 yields 35.5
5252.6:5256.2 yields 38.2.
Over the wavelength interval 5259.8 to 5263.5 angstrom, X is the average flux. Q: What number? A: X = 31.9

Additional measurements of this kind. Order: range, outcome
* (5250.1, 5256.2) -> 36.5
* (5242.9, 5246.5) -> 37.6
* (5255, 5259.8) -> 33.3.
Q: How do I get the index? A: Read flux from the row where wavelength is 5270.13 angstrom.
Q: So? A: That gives 34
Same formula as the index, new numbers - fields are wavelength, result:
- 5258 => 34.3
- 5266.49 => 32.2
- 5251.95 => 40.2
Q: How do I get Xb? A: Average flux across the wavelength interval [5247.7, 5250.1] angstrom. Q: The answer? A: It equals 34.9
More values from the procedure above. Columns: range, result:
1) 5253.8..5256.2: 33.9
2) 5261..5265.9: 31.2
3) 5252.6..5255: 35.5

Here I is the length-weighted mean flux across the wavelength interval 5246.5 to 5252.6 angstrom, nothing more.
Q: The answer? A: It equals 37.1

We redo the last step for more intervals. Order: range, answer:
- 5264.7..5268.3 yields 34.1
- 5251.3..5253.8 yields 39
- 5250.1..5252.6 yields 38.2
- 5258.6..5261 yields 31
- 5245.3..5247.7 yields 38.8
